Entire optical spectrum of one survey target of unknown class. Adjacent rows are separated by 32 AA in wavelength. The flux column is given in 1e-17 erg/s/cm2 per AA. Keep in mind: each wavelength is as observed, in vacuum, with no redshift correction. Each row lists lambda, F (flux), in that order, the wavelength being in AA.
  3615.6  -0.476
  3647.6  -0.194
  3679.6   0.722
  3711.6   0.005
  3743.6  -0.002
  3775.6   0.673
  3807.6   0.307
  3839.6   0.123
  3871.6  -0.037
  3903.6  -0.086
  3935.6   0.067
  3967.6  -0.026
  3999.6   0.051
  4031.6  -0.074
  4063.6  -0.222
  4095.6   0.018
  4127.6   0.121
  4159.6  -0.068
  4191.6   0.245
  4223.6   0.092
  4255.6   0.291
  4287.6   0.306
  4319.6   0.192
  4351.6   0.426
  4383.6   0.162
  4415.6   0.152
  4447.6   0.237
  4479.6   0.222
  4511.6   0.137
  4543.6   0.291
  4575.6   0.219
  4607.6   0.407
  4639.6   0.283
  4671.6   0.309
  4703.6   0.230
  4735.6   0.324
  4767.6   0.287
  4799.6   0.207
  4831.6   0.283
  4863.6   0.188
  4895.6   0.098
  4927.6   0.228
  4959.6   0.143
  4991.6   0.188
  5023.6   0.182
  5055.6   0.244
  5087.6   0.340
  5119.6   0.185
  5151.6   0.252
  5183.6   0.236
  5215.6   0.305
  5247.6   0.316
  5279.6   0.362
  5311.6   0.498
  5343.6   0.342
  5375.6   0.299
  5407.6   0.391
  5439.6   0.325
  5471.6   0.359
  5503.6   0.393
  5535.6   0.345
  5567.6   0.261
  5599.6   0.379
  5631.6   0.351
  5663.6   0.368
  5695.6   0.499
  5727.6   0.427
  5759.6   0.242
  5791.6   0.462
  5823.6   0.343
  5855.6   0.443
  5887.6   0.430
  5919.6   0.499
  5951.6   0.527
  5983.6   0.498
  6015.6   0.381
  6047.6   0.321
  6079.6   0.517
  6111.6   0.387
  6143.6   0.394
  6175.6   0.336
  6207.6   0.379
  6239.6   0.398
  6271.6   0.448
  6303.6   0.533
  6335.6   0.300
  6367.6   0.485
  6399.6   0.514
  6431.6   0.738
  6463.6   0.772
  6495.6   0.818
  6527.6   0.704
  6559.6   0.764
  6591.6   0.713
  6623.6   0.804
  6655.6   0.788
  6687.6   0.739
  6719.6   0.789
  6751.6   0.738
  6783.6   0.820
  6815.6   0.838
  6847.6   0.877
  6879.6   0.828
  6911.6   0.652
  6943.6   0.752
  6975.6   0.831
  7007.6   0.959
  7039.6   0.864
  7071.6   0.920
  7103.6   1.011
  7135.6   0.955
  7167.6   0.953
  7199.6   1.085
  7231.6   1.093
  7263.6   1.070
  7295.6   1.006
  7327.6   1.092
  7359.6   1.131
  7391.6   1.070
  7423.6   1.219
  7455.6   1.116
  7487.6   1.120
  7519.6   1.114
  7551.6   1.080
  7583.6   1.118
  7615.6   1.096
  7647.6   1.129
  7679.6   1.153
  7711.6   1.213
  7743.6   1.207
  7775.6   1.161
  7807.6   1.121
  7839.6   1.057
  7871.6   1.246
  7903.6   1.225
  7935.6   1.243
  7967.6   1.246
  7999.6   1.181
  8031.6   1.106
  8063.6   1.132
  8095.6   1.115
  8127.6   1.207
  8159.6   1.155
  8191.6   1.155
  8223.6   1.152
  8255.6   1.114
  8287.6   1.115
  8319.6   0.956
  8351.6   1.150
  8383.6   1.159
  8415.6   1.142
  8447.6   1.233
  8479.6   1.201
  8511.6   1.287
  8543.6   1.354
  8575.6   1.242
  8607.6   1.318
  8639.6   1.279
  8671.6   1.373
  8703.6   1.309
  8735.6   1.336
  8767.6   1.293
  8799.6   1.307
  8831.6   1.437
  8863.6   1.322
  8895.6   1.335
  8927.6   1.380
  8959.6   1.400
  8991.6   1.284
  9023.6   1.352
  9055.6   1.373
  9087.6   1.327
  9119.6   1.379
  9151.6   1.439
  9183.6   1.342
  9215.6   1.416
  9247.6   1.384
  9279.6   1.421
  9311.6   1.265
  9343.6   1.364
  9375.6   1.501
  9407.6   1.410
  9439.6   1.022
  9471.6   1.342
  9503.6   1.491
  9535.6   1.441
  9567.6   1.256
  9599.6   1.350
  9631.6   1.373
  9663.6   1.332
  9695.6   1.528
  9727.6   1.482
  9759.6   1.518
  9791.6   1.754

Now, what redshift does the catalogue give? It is 0.608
